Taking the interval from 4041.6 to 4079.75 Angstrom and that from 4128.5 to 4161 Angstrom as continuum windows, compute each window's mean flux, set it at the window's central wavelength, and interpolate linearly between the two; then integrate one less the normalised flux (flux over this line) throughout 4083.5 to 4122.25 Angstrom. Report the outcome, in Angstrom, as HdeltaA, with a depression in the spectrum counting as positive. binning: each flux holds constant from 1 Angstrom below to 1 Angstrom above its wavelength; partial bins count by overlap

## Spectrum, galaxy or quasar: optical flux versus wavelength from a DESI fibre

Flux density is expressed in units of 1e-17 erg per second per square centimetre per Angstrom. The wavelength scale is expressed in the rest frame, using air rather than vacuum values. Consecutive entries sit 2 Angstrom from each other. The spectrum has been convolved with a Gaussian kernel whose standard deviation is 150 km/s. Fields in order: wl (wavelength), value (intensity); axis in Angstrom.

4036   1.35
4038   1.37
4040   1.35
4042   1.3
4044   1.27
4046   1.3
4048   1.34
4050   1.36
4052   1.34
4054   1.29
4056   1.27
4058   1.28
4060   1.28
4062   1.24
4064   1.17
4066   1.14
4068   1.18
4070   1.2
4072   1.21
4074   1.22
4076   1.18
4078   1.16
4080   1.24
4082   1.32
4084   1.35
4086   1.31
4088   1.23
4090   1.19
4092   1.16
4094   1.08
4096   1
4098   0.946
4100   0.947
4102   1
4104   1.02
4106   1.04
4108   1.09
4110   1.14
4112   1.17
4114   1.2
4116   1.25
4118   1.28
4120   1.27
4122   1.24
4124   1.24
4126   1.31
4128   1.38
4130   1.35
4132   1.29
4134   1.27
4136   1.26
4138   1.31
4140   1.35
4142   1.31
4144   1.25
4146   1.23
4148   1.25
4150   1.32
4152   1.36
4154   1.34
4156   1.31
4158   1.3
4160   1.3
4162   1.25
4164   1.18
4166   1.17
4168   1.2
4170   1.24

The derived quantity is 4.06 Angstrom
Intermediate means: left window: 1.25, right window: 1.3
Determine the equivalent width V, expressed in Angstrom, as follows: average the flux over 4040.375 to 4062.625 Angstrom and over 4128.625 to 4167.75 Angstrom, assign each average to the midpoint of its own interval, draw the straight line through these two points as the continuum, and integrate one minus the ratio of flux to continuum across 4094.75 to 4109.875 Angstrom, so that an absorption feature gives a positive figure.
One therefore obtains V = 3.2 Angstrom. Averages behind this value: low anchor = 1.3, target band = 1.02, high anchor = 1.28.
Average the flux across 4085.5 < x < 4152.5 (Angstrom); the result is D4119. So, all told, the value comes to 1.21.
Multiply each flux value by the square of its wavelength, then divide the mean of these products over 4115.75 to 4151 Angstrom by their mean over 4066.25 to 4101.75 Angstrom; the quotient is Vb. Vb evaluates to 1.13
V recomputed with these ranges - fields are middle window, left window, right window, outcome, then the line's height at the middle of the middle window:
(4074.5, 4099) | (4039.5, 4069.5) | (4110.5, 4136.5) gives 1.71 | 1.27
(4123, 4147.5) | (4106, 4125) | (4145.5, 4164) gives -0.97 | 1.25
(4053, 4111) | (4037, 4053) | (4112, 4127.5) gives 5.58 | 1.29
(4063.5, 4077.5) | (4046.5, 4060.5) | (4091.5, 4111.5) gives 0.33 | 1.21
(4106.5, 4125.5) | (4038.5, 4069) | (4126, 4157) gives 1.32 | 1.3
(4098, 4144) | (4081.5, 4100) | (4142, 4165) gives 0.43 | 1.22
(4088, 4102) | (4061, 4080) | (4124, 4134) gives 2.03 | 1.24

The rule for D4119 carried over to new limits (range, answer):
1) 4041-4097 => 1.24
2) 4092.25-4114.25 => 1.06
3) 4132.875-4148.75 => 1.28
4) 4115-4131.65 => 1.29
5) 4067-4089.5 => 1.24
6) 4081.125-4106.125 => 1.12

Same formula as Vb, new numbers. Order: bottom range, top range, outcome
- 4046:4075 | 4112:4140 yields 1.05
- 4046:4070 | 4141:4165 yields 1.07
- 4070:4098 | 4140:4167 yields 1.11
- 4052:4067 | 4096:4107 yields 0.81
